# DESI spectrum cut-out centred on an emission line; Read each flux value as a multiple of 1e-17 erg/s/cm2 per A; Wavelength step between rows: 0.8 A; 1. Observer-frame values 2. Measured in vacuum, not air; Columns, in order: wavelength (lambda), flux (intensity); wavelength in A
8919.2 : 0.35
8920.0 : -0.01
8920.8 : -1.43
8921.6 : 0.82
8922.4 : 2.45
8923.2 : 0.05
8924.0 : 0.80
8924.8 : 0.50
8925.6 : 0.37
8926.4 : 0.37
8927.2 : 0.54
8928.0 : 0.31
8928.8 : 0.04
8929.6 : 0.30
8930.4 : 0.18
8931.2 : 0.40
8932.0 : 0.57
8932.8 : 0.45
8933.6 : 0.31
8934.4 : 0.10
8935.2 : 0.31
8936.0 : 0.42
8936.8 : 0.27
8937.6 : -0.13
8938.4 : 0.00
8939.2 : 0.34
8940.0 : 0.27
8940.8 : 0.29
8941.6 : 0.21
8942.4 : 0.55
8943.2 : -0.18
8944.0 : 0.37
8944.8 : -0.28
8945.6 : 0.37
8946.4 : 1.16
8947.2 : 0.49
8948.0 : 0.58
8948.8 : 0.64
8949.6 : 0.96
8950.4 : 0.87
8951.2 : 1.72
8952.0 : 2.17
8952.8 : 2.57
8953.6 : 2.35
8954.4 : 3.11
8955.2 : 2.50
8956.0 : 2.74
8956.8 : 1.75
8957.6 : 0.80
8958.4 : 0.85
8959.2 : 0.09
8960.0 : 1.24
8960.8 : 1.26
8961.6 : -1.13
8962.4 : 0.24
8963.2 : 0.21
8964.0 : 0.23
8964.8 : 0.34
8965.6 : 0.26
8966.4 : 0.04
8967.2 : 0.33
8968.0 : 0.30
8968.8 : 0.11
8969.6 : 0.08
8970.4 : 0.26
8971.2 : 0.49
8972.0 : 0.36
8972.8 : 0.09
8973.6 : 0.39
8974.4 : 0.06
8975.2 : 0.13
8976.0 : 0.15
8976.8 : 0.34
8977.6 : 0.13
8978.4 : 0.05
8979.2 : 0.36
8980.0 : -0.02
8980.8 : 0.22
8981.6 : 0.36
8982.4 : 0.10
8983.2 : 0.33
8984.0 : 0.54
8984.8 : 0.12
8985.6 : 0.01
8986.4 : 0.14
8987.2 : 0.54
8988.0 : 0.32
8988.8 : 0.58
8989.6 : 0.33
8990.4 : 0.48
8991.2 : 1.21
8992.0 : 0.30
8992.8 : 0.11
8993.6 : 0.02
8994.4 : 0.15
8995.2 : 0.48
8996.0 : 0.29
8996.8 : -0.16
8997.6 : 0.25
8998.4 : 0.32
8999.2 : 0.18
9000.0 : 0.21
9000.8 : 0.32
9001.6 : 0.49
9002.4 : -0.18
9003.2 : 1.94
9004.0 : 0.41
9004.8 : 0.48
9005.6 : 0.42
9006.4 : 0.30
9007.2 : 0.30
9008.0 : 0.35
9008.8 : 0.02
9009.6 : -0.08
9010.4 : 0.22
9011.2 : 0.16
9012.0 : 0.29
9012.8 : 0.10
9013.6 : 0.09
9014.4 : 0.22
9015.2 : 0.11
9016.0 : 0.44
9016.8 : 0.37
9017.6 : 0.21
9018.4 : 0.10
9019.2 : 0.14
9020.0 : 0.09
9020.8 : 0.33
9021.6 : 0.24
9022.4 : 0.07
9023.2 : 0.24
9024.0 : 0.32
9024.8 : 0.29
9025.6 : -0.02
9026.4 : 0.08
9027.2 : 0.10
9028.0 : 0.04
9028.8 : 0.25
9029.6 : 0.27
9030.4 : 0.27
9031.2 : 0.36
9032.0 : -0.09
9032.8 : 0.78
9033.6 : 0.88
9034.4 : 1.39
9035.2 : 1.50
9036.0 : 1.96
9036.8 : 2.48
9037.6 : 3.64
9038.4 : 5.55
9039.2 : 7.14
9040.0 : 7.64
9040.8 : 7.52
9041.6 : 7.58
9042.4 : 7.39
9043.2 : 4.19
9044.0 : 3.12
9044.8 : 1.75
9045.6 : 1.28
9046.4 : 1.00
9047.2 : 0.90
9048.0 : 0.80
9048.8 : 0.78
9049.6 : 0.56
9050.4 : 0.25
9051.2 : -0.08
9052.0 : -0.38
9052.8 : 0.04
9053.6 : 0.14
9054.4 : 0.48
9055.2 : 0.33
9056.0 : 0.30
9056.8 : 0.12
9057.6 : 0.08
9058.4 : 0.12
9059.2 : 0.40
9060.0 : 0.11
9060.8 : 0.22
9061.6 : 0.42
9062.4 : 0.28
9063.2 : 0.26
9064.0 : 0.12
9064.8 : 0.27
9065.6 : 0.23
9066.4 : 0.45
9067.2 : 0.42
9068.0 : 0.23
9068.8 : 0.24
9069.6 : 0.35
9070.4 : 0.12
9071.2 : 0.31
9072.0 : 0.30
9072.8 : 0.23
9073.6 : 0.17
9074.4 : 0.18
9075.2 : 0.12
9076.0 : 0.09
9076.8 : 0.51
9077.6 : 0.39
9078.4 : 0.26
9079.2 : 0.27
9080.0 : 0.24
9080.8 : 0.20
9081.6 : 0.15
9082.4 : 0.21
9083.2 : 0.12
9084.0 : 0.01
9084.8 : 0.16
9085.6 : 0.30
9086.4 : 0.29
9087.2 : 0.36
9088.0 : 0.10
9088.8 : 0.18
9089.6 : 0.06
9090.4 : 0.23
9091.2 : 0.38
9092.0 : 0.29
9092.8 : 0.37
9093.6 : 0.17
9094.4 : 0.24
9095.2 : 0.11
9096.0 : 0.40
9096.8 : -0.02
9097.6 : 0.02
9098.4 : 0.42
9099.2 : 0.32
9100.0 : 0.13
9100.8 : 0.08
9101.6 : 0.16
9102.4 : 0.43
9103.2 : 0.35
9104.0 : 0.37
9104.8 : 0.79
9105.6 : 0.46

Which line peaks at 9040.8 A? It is [O III]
